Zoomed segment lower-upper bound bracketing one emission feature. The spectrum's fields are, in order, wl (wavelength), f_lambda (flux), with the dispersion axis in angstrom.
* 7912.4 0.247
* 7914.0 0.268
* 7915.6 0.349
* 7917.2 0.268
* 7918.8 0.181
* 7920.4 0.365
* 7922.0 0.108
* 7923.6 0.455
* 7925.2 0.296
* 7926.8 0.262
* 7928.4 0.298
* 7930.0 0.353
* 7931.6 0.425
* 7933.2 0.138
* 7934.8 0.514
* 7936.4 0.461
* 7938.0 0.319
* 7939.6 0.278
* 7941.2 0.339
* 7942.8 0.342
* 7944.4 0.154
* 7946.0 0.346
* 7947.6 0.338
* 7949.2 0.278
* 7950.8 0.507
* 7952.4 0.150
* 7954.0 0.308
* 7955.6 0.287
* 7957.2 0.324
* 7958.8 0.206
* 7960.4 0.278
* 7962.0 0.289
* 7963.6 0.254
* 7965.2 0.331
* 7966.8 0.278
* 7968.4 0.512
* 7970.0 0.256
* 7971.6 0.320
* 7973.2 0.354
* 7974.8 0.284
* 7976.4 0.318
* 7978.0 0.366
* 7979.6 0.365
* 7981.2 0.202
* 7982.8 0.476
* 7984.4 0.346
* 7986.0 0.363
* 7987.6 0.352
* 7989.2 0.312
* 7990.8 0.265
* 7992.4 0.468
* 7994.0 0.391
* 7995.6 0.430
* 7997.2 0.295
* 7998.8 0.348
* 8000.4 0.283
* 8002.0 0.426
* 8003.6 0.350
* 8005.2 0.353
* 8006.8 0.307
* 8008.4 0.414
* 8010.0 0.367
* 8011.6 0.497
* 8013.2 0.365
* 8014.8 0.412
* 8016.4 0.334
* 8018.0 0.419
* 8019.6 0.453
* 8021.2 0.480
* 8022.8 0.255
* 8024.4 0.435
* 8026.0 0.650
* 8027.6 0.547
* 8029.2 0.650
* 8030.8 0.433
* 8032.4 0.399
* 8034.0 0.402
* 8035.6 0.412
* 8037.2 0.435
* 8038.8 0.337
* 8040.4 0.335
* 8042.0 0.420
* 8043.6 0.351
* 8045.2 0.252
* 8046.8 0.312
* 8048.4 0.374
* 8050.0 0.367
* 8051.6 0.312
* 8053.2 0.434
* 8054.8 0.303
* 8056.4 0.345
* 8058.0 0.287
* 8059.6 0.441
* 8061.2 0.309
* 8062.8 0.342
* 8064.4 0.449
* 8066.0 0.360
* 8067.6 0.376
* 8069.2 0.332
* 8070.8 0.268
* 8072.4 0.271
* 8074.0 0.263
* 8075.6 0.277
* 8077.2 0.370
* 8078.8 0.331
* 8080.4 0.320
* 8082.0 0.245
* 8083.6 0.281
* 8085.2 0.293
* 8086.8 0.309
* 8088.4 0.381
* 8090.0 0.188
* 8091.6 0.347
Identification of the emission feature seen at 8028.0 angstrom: Mg II 2798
